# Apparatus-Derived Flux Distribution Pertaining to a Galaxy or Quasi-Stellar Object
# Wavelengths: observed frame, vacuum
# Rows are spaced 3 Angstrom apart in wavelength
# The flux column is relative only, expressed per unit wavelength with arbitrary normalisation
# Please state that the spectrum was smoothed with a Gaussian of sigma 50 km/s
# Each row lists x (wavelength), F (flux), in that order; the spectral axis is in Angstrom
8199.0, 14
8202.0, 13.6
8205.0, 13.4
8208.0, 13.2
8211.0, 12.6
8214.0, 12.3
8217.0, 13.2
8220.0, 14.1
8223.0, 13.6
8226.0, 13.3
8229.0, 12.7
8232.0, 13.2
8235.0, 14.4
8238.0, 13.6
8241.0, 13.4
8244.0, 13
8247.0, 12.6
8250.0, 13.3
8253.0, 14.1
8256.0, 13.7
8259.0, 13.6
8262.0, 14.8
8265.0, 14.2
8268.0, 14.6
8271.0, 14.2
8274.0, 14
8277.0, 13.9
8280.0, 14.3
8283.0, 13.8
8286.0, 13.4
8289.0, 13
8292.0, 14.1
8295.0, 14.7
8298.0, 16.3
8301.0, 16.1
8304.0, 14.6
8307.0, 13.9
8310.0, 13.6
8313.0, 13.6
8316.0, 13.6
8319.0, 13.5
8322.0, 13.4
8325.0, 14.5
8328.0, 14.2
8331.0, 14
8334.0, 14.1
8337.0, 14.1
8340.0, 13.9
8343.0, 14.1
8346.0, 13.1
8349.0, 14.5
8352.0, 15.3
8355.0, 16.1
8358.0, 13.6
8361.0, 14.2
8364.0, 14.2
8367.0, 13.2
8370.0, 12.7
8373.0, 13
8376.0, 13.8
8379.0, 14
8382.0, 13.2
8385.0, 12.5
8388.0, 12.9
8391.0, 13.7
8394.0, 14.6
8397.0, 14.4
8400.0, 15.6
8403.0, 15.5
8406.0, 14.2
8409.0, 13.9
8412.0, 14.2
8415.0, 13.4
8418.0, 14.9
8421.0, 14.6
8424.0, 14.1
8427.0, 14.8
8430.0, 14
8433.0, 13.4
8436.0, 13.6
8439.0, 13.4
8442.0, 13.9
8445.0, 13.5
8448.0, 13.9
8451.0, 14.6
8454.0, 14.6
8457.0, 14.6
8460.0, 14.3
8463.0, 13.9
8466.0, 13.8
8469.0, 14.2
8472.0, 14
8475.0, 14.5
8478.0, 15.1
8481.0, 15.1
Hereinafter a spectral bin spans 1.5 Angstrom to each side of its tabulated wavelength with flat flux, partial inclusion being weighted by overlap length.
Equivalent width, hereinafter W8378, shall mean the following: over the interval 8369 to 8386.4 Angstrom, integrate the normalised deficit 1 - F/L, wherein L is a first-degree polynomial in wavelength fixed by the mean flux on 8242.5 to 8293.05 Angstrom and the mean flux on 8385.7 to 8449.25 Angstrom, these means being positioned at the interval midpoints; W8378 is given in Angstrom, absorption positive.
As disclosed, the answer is 1.0 Angstrom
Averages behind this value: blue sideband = 13.8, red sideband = 14.1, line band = 13.2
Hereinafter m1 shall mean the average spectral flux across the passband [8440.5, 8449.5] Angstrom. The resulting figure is 13.8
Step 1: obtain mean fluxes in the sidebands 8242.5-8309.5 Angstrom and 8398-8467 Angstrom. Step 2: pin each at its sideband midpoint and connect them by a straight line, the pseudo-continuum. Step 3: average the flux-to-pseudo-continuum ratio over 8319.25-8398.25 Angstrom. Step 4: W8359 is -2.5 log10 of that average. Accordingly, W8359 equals 0.02 mag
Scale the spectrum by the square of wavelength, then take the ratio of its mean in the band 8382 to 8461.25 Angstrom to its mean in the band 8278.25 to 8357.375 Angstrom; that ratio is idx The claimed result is 1.0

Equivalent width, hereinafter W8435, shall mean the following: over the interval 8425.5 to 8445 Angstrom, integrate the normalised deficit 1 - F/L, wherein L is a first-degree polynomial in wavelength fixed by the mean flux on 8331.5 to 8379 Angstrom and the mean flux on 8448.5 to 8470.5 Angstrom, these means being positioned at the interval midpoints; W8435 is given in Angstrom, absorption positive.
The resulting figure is 0.5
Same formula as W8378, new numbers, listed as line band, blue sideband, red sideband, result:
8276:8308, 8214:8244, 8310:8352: -1.5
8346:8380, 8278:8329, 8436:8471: 0.2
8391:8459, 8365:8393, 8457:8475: -2.6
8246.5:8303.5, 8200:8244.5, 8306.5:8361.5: -2.1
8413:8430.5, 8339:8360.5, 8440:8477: -0.1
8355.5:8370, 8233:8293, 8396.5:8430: 0.4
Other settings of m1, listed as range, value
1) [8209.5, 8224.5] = 13.2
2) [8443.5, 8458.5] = 14.2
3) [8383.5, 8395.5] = 13.4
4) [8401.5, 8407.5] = 14.8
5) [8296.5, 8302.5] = 16.2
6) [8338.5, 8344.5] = 14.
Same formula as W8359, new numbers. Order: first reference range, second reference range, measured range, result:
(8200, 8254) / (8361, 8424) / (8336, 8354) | -0.036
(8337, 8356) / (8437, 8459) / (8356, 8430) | 0.021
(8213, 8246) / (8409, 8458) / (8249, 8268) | -0.045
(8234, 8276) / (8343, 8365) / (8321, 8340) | 0.016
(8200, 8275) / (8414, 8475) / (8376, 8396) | 0.032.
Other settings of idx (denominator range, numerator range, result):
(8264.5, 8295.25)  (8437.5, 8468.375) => 1.05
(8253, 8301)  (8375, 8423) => 1.02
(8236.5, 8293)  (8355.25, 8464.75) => 1.05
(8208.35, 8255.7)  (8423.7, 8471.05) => 1.11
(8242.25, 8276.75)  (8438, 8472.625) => 1.07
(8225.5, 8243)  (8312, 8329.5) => 1.05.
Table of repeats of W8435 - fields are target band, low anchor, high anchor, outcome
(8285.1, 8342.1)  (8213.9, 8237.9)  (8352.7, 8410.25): -1.68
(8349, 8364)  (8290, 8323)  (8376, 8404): -0.62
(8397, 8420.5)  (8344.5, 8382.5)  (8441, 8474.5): -0.83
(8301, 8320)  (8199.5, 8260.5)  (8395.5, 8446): -0.38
